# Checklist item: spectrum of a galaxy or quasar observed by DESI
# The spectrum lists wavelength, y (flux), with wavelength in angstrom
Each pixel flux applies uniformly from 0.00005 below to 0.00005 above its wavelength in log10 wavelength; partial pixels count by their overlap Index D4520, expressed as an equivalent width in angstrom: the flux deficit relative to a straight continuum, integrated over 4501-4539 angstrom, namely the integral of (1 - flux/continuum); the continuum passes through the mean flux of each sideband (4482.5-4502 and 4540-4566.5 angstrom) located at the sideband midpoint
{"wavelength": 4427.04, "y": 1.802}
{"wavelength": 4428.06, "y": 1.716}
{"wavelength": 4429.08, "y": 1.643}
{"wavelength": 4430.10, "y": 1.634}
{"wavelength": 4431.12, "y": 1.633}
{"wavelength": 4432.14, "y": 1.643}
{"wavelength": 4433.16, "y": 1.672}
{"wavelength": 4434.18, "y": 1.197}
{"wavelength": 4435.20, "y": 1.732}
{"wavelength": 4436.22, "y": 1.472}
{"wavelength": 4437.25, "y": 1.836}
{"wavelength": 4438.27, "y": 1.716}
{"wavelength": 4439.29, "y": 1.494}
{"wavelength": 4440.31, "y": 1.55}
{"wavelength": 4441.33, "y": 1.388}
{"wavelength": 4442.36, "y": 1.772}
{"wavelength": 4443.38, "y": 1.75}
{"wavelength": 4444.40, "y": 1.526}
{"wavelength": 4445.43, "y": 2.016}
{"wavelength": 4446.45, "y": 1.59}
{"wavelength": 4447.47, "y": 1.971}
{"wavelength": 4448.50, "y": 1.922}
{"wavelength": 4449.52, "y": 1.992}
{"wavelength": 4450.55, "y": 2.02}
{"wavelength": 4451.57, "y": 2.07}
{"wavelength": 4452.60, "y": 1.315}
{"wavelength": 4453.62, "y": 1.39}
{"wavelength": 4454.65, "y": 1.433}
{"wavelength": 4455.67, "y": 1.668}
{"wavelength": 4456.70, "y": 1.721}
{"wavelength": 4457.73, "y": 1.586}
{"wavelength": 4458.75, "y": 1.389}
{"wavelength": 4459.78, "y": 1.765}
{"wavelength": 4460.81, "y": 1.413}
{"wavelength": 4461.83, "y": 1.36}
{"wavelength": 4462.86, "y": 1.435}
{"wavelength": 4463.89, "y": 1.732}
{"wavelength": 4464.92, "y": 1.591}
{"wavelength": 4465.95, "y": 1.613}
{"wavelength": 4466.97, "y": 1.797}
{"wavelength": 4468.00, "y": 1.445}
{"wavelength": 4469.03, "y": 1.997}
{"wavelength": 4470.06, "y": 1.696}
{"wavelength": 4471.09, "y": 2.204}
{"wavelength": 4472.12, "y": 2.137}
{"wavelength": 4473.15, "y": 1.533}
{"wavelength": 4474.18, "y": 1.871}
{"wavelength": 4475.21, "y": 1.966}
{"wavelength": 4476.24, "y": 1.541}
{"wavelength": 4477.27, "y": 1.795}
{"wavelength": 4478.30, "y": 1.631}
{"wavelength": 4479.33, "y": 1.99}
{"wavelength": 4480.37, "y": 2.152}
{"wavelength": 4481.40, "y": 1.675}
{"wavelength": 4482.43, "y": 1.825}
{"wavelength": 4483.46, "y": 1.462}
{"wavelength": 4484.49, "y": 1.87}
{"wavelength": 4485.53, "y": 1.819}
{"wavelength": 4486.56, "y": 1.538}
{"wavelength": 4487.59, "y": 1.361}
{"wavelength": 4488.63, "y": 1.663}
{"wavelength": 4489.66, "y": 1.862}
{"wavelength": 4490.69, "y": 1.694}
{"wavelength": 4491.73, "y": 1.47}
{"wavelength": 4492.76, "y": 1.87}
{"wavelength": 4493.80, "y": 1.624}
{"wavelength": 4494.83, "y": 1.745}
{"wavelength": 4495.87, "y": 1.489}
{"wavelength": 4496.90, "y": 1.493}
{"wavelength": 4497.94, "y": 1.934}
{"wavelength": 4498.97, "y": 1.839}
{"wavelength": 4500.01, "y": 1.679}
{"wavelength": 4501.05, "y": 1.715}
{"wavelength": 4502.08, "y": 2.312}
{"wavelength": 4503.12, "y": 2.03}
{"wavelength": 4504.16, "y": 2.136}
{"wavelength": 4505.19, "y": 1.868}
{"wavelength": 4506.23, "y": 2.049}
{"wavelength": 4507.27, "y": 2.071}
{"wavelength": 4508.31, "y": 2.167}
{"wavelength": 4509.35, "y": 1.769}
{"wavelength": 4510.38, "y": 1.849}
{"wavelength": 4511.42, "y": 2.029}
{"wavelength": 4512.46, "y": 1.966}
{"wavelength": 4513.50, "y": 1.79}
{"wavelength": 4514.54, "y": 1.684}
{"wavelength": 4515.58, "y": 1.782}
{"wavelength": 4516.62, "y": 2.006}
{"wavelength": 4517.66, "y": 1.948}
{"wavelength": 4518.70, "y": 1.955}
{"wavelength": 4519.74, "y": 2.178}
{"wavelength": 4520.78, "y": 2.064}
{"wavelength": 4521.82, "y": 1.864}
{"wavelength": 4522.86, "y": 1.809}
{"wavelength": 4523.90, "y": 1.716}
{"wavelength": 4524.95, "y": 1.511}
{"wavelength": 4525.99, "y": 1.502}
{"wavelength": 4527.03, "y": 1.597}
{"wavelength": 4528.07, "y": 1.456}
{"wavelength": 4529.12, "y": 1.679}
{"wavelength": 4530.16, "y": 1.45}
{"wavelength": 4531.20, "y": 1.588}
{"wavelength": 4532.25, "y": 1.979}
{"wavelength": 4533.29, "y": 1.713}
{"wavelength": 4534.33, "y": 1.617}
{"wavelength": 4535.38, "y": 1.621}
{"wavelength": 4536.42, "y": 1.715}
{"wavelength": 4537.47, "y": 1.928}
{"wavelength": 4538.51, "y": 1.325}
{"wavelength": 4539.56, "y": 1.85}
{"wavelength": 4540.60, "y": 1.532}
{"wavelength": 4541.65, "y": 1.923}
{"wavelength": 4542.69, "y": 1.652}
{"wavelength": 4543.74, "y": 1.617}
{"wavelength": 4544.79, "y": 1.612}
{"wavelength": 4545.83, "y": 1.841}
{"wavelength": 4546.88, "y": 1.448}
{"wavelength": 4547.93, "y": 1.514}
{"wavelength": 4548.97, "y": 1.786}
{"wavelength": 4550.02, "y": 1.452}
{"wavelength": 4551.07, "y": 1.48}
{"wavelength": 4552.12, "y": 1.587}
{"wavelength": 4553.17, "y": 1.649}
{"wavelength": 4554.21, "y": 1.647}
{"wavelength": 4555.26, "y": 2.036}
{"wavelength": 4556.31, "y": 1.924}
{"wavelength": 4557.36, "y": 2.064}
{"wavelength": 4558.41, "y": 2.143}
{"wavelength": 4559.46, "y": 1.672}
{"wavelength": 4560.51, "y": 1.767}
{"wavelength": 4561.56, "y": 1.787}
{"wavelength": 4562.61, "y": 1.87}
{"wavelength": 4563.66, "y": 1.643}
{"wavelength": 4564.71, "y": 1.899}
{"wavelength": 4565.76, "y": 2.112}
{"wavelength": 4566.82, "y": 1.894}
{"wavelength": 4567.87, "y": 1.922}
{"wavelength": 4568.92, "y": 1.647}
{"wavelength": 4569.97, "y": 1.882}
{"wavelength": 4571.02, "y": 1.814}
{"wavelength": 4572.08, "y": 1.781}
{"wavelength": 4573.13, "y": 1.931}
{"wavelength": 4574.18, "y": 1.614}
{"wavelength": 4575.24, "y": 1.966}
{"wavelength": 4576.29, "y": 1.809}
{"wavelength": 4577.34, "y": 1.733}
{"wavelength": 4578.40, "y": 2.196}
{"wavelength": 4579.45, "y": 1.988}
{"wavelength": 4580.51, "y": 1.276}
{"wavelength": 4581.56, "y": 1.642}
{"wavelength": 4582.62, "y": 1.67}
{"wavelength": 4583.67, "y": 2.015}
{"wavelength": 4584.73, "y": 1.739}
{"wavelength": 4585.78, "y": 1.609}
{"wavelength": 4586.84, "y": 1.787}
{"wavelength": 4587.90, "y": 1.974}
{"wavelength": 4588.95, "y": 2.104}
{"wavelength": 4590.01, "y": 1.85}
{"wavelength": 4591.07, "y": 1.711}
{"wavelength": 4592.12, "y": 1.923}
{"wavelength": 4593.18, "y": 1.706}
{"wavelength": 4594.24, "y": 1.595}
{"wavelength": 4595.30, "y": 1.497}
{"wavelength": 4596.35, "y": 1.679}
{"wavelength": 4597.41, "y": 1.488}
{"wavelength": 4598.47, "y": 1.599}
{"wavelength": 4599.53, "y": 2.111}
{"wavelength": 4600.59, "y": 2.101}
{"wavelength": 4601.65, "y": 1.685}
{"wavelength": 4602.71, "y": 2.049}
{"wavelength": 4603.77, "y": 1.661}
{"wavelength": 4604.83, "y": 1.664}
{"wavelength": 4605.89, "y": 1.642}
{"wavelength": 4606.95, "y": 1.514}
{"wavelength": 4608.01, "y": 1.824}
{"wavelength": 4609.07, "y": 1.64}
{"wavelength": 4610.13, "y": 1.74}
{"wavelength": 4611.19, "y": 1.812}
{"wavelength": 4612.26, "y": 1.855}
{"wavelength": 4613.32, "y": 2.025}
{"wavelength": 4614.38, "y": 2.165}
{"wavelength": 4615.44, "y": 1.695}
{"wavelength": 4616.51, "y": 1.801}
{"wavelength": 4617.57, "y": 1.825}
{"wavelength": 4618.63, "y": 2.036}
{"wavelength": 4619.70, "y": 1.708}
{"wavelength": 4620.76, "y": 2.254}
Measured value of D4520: -2.38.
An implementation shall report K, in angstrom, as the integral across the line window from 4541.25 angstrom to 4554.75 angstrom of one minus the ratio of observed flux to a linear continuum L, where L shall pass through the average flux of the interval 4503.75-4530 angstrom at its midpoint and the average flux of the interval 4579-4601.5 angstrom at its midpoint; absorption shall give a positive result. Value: 1.37 angstrom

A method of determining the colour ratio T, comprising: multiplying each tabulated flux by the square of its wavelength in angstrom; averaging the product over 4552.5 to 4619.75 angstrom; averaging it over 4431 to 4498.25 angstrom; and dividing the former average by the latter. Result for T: 1.13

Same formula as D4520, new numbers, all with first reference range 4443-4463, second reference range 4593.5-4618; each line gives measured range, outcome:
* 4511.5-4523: -1.4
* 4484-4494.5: 0.1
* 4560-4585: -1.0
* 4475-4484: -0.5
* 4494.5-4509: -1.7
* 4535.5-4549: 0.5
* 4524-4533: 0.6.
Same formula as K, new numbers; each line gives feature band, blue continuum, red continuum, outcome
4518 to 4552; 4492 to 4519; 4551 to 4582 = 2.9 angstrom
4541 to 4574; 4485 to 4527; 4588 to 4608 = 0.3 angstrom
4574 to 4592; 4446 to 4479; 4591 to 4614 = -0.6 angstrom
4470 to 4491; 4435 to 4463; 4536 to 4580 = -1.1 angstrom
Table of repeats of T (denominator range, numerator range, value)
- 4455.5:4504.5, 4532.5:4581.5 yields 1.05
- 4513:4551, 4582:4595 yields 1.08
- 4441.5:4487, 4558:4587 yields 1.10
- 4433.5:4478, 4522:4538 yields 1.02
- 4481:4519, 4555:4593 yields 1.05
